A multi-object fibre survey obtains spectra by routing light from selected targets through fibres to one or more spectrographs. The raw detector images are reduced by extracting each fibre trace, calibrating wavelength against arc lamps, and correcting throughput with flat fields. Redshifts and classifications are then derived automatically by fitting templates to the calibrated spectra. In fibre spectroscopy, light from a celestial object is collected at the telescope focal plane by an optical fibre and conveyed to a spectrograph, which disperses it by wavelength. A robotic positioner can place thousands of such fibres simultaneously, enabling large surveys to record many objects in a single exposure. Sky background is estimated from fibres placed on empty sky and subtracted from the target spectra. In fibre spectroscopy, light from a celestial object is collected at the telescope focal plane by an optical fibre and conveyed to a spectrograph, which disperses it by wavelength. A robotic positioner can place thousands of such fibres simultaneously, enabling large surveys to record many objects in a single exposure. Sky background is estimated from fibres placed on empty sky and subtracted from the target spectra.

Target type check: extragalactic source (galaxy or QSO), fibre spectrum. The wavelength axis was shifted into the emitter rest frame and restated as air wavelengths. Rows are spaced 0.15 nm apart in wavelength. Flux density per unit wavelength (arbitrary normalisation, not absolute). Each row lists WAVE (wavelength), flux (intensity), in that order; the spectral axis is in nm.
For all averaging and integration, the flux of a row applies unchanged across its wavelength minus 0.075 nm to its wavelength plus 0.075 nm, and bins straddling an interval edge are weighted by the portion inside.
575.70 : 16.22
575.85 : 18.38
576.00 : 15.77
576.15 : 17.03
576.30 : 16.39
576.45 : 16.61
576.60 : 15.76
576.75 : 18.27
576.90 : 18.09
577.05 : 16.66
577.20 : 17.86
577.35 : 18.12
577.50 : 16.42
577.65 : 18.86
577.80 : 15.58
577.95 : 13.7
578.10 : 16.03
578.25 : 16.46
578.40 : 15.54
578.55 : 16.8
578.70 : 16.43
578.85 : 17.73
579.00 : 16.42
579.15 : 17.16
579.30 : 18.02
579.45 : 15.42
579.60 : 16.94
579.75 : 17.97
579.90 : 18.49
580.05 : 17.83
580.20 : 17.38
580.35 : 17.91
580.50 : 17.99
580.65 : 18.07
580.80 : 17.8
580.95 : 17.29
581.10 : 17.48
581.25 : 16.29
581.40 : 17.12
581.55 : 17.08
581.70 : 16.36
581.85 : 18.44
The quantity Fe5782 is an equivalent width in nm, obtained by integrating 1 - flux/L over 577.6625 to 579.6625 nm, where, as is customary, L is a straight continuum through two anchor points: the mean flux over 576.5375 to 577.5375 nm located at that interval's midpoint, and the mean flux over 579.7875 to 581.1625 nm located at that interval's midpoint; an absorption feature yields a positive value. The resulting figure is 0.134 nm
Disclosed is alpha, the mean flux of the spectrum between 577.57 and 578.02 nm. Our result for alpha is 16.1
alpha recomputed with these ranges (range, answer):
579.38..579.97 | 17.2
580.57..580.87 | 17.9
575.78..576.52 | 16.8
